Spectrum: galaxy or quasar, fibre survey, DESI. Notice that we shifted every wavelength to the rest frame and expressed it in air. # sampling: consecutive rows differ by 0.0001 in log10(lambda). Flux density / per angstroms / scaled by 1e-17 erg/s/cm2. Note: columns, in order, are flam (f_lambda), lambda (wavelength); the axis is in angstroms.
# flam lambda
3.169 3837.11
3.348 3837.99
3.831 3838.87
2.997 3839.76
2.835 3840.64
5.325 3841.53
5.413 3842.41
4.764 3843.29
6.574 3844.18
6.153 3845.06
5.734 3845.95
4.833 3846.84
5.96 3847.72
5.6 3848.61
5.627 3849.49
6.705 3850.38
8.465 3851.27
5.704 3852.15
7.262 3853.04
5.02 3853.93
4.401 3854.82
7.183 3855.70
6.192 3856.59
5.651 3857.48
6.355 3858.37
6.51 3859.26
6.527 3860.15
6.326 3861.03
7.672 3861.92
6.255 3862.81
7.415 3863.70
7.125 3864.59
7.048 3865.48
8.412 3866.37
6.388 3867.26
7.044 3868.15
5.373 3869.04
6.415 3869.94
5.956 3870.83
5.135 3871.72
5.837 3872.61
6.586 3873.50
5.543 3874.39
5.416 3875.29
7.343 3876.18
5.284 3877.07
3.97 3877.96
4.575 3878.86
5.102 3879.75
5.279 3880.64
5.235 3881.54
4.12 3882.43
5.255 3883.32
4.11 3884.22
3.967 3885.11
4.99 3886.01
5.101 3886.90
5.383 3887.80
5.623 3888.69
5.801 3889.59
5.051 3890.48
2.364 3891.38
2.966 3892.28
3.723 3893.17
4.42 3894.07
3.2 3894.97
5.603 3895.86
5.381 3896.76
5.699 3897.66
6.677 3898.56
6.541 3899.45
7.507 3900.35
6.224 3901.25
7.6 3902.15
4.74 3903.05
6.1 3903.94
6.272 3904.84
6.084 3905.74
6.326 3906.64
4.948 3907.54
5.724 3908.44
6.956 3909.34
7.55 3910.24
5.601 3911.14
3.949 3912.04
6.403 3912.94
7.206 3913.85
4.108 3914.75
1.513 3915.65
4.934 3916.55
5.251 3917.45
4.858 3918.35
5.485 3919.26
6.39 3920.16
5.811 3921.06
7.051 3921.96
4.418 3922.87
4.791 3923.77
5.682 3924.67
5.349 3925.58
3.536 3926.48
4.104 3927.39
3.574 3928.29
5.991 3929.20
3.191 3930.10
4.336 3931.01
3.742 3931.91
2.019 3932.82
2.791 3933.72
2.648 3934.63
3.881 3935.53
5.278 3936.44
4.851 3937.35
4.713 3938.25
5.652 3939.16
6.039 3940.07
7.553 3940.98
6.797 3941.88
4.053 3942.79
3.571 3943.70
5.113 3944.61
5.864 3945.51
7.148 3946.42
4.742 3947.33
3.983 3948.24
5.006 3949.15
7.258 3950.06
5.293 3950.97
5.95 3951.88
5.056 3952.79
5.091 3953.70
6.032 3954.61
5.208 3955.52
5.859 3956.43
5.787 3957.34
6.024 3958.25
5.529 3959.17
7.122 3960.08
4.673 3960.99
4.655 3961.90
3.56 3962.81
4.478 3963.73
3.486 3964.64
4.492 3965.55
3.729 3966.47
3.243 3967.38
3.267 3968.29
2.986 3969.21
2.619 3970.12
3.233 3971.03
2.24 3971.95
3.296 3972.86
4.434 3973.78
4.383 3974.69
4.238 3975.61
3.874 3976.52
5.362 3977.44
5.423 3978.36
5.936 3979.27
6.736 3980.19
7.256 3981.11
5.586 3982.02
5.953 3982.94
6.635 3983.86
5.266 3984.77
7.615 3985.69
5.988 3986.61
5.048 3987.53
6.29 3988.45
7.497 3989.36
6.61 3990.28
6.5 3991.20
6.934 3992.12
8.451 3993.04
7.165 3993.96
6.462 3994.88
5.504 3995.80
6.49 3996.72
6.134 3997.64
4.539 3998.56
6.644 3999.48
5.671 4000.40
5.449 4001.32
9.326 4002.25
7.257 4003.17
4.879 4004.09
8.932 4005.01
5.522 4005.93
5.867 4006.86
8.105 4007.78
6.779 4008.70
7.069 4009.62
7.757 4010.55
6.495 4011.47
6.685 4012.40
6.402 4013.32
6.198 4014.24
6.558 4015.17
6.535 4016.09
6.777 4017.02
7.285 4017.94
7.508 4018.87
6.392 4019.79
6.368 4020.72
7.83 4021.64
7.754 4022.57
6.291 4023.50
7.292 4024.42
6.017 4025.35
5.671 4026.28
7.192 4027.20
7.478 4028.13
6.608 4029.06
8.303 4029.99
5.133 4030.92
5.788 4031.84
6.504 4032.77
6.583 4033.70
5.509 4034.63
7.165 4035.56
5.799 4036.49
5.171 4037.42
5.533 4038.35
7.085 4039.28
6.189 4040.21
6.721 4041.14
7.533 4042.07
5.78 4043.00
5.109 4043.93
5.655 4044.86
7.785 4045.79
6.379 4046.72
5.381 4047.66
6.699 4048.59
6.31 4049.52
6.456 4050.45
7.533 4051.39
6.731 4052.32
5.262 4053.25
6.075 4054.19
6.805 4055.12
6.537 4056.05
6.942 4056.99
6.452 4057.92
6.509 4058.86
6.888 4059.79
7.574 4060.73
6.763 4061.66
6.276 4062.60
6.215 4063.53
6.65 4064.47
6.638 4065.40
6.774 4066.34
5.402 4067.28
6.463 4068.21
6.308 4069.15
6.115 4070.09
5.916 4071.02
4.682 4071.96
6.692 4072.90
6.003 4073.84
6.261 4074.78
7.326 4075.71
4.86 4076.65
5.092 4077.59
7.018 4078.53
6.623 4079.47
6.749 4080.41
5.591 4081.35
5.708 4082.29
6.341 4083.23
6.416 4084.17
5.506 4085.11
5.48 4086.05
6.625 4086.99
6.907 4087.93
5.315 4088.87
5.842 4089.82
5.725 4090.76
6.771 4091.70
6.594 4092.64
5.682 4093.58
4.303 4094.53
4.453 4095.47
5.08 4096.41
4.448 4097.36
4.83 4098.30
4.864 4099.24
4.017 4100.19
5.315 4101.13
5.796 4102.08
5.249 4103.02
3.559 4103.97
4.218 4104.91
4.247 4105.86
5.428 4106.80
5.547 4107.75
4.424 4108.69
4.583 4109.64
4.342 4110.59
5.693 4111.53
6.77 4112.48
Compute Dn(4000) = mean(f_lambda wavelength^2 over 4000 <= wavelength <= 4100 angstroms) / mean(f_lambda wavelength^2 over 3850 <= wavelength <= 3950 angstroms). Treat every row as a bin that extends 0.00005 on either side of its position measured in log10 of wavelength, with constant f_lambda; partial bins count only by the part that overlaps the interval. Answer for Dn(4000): 1.3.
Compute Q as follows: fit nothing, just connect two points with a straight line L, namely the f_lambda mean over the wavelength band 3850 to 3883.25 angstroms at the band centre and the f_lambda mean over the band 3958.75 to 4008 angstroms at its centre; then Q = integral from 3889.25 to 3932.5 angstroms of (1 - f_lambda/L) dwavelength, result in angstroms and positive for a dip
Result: 5.0 angstroms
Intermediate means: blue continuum 6.12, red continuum 5.52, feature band 5.21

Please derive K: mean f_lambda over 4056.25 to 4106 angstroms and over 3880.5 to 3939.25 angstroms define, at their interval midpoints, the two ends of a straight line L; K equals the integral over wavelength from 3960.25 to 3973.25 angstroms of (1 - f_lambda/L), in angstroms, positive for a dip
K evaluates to 4.0 angstroms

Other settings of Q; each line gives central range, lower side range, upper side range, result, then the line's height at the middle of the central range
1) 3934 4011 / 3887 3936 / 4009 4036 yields 6.0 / 5.97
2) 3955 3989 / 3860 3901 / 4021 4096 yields 5.9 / 5.95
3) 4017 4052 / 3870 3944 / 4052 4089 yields -3.0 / 6.02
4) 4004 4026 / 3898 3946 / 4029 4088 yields -3.2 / 5.96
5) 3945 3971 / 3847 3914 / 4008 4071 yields 5.3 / 6.16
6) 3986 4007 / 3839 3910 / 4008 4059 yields -0.5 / 6.35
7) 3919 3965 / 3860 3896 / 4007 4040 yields 7.5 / 6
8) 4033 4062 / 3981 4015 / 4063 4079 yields -0.6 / 6.28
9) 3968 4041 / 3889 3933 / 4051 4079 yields -3.1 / 5.89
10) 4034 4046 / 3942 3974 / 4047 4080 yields -0.4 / 5.98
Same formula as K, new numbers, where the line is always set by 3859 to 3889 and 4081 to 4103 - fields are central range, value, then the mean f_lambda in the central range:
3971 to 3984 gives 1.60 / 4.99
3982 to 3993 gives -1.47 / 6.44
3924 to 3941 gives 4.01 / 4.39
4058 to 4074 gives -2.23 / 6.35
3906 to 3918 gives 0.73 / 5.43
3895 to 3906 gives -0.56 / 6.09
